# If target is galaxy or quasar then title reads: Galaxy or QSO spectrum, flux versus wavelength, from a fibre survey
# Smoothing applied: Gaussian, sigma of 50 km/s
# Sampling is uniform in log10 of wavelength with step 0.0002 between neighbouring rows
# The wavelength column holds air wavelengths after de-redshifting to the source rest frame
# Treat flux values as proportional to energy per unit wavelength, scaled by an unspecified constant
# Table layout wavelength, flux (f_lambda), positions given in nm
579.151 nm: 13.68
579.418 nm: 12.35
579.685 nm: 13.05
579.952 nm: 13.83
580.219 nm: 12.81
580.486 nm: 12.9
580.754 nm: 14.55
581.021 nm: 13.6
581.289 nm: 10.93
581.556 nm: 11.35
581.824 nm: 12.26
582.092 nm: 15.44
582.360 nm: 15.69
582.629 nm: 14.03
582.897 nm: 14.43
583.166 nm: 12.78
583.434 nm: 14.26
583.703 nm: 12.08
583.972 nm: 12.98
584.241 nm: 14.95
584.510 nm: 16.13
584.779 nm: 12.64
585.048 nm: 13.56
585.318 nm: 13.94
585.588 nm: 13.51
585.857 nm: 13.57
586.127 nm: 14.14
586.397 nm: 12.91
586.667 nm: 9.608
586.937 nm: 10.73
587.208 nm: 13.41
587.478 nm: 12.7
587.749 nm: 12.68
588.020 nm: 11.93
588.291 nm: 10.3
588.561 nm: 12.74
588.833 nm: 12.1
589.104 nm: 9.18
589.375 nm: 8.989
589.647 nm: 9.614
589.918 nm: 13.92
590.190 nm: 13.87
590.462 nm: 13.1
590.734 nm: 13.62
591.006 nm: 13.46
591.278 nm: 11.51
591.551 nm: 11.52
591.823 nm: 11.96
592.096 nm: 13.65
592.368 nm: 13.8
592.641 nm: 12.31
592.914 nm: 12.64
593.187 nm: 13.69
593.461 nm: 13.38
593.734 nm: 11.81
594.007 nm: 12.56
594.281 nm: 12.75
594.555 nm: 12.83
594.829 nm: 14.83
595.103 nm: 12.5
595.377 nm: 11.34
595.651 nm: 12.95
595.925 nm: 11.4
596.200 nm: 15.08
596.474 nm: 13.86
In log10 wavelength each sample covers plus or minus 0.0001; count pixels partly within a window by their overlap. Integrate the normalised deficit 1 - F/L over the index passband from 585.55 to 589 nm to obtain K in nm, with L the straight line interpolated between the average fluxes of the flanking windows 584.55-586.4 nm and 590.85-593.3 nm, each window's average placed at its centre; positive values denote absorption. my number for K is 0.29 nm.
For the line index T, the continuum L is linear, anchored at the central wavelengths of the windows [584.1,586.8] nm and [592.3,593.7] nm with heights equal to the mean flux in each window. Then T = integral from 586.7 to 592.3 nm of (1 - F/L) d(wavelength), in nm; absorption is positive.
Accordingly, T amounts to 0.51 nm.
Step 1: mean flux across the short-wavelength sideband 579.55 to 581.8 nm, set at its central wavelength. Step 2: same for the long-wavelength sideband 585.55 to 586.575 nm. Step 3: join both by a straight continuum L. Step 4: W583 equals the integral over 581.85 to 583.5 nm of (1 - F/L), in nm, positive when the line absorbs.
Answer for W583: -0.16 nm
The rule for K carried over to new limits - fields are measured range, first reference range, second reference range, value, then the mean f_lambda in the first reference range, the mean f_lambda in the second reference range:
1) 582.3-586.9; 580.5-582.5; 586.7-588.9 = -0.30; 13.4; 12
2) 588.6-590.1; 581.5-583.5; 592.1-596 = 0.26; 13.9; 12.8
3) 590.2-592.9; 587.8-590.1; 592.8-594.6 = -0.17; 11.2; 12.8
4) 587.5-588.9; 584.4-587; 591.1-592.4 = 0.09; 13.1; 12.4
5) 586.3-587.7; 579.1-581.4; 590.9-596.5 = 0.11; 13.1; 12.8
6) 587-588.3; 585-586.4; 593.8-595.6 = 0.11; 13.7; 12.8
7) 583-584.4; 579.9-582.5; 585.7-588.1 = -0.06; 13.3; 12.4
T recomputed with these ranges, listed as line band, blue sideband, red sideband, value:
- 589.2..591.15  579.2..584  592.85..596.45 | 0.11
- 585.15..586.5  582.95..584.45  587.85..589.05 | -0.10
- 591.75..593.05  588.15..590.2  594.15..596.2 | -0.09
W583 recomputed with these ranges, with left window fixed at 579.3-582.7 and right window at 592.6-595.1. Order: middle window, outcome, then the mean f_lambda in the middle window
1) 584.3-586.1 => -0.10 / 14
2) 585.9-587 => 0.09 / 12.1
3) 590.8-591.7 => 0.05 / 12.3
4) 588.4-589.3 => 0.13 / 11.2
